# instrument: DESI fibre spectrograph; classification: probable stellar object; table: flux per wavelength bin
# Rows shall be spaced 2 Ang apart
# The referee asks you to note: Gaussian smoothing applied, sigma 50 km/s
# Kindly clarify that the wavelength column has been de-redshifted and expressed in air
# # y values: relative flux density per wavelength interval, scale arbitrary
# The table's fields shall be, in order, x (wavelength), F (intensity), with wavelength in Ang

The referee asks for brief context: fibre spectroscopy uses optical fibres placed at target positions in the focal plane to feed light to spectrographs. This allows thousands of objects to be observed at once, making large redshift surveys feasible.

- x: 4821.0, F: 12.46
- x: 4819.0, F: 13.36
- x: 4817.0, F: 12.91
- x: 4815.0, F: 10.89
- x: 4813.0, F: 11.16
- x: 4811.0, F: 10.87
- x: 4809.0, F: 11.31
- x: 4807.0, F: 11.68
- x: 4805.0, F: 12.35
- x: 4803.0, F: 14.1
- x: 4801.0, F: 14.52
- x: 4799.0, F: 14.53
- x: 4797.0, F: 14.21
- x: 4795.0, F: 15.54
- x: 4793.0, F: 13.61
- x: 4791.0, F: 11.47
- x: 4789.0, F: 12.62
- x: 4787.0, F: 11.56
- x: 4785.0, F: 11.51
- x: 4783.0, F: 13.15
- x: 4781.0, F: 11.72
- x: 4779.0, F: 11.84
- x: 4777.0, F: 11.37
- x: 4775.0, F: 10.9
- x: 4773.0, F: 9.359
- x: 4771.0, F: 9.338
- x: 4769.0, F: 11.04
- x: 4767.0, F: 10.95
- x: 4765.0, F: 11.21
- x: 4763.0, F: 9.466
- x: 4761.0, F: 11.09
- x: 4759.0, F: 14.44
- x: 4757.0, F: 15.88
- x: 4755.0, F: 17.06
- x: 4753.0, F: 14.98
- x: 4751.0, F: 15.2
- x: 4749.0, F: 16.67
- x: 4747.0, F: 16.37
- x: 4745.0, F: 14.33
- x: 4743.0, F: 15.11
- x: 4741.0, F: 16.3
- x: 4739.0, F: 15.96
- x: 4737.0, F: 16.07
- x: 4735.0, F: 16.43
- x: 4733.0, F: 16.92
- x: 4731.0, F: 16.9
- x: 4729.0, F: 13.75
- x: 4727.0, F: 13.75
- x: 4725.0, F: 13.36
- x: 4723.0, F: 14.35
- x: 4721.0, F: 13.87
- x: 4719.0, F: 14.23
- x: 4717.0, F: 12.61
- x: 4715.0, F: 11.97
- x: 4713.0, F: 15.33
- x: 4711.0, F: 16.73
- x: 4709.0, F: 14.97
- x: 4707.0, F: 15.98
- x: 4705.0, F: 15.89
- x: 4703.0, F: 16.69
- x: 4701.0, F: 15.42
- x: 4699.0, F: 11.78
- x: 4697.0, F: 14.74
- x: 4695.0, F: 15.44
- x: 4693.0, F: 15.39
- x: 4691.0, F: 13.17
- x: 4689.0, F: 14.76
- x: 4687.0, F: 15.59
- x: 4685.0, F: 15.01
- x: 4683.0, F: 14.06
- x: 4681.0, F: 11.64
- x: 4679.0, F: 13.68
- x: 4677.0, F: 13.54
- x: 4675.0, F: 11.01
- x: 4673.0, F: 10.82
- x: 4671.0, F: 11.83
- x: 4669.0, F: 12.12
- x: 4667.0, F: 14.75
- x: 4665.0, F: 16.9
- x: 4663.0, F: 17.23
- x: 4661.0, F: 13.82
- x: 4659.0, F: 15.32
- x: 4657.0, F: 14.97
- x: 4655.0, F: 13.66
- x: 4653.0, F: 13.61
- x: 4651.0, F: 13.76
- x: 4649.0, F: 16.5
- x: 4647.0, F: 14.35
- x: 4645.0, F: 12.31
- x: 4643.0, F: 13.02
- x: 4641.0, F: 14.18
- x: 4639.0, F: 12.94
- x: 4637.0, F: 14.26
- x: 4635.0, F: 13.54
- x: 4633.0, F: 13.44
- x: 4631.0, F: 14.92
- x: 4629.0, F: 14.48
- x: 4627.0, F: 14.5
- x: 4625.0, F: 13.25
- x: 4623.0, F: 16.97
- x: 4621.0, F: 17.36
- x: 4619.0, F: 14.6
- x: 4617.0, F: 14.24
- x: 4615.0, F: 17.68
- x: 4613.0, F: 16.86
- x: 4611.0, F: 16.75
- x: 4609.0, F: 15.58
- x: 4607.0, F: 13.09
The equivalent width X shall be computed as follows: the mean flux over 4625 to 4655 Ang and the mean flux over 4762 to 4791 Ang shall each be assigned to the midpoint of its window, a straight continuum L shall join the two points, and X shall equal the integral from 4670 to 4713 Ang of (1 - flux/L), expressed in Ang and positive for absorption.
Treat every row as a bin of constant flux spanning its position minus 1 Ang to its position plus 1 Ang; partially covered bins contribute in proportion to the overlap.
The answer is -4.53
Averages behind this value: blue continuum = 14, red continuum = 11.2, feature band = 14.2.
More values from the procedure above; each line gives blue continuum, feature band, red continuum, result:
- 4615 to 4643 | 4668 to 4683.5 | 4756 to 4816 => 1.7 Ang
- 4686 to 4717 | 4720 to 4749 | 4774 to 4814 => -2.7 Ang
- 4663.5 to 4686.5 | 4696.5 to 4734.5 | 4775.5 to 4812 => -4.7 Ang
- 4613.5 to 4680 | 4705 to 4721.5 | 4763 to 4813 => -1.7 Ang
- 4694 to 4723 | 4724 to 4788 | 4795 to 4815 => 1.0 Ang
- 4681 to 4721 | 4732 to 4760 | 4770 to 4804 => -4.9 Ang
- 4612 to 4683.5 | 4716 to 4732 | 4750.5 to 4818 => -1.1 Ang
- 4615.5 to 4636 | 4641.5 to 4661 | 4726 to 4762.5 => 1.0 Ang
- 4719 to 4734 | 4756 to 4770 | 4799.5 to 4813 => 1.7 Ang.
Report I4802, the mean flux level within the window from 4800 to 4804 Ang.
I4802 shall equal 14.3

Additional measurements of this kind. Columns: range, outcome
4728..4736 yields 16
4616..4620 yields 14.4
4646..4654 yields 14.6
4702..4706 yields 16.3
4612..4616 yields 17.3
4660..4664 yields 15.5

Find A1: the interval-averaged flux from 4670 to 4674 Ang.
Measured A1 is 11.3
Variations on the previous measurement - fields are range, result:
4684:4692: 14.6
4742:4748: 15.3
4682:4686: 14.5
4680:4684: 12.9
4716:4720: 13.4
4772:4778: 10.5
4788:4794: 12.6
